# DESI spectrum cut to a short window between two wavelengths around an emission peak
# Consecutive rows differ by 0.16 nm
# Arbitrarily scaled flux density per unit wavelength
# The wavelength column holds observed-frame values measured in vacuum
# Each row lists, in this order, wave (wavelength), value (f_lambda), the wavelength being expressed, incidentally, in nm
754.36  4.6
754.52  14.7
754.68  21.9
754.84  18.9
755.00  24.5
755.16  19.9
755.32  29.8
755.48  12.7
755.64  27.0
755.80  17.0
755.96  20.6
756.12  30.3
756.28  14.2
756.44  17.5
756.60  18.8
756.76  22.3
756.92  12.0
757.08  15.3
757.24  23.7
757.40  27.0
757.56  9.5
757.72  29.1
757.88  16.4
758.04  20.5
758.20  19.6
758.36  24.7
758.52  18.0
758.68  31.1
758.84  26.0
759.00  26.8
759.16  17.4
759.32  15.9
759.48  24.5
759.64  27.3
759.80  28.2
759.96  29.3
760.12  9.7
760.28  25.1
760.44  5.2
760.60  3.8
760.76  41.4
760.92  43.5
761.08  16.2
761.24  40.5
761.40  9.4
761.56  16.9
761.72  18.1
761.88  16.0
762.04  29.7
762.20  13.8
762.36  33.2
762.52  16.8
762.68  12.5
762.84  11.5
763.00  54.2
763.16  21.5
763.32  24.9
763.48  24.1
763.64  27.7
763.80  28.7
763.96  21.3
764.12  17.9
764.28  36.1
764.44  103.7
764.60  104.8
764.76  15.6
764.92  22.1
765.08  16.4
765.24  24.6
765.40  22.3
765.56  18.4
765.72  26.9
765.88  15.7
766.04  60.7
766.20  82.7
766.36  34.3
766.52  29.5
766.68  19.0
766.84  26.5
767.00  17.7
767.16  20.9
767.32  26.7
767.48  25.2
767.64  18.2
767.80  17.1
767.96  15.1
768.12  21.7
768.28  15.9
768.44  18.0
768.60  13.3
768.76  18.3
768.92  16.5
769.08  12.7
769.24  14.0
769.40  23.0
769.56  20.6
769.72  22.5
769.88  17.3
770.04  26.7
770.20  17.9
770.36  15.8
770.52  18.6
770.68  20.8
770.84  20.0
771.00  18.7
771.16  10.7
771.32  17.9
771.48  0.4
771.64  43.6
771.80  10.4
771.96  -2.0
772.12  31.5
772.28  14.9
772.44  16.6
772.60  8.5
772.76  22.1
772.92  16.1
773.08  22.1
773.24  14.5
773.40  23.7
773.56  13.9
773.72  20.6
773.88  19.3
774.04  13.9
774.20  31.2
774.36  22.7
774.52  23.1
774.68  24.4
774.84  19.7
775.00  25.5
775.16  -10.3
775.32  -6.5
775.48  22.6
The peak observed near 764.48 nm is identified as [S II]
